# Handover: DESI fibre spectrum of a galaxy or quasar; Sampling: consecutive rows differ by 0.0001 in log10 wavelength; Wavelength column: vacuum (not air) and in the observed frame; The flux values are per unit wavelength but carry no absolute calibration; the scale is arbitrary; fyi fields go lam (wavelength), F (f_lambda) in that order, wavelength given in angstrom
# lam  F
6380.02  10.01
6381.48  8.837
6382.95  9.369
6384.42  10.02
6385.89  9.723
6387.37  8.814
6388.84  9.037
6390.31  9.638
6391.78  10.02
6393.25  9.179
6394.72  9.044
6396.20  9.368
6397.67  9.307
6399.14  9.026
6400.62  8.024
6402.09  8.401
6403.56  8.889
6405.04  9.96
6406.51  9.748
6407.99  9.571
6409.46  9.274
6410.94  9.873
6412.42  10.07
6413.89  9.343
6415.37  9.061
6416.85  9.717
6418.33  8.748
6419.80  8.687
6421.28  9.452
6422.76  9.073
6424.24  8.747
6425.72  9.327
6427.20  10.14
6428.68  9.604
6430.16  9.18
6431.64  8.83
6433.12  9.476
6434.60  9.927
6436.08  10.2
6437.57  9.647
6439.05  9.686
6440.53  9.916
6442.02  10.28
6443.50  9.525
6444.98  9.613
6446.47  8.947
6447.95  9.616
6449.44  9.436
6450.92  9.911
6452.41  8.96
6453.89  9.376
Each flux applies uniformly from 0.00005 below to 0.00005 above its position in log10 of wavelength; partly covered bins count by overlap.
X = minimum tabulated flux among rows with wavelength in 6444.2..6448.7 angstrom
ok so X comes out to 8.947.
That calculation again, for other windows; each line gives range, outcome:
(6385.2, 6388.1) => 8.814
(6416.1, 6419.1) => 8.748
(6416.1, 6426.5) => 8.687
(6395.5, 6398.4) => 9.307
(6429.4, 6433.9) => 8.83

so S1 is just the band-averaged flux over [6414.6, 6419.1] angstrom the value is 9.17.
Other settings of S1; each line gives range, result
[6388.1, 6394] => 9.48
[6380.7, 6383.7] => 9.15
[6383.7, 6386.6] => 9.87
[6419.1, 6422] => 9.07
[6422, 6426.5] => 9.05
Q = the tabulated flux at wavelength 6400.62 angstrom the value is 8.024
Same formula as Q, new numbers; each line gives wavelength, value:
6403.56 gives 8.889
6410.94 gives 9.873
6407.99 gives 9.571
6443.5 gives 9.525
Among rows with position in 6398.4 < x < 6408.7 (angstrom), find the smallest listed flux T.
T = 8.024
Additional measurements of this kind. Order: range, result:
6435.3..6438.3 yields 9.647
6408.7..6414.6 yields 9.274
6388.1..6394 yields 9.037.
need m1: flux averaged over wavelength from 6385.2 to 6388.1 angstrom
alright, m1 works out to 9.23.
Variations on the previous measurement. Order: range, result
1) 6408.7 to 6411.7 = 9.57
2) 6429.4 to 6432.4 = 9.02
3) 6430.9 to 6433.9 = 9.17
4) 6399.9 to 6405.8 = 8.84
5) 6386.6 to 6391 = 9.15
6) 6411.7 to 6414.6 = 9.73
